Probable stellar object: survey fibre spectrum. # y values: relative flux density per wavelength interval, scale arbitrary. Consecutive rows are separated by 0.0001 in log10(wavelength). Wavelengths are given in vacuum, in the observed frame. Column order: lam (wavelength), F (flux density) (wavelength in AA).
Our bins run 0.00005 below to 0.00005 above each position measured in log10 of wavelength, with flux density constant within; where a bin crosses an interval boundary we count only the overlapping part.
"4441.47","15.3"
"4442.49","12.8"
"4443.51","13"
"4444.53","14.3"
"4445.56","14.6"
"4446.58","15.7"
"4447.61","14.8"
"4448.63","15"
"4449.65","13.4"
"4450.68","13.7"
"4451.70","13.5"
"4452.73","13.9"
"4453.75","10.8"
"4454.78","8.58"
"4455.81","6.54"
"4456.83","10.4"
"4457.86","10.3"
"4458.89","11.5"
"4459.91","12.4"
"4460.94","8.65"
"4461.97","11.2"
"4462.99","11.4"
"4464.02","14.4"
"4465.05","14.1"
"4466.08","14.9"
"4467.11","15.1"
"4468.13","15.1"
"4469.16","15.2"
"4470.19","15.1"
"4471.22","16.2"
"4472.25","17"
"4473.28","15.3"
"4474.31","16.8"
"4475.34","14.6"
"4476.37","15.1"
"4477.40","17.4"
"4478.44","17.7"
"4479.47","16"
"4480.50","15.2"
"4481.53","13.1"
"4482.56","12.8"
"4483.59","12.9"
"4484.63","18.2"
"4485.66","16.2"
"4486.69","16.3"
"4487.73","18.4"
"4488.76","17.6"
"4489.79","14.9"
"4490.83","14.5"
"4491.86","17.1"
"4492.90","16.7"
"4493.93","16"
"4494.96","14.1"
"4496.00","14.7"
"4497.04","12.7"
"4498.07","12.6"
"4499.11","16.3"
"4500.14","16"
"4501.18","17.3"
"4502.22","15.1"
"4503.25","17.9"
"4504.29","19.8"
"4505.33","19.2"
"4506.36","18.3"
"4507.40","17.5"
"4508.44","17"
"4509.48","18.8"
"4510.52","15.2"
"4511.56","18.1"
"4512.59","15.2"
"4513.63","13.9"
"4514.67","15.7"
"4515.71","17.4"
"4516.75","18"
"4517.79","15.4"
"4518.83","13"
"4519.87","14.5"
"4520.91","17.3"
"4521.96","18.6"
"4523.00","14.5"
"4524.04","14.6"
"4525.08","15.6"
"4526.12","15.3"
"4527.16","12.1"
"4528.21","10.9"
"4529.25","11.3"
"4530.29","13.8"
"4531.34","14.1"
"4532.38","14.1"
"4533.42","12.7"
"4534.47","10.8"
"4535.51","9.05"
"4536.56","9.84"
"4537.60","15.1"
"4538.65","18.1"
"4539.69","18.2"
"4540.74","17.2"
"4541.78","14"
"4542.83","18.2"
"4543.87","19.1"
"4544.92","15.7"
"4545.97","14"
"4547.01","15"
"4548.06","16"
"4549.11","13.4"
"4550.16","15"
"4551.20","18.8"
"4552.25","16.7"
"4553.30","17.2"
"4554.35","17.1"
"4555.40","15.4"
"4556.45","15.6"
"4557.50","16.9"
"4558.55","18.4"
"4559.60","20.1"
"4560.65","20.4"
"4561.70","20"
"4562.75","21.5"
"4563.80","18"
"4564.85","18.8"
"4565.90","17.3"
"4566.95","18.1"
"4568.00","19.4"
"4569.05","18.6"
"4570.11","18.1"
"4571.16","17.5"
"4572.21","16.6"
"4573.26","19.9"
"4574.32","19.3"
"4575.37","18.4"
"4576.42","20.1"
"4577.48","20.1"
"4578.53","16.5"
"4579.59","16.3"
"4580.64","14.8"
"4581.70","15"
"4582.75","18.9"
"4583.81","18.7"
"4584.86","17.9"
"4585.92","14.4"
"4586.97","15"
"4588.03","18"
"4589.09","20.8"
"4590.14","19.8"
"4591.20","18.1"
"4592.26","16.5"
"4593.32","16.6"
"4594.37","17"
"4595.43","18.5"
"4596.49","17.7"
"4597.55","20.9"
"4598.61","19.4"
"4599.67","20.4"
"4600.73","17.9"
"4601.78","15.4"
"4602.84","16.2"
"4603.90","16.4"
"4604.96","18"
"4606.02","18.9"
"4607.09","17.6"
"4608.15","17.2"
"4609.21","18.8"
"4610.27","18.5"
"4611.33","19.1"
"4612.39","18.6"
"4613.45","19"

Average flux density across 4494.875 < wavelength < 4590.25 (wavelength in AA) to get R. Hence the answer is 16.4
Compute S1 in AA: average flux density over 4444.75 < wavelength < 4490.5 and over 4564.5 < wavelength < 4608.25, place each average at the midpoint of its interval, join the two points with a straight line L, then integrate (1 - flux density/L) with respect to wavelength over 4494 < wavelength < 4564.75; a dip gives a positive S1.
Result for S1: 0.8 AA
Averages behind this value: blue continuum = 14.1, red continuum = 17.9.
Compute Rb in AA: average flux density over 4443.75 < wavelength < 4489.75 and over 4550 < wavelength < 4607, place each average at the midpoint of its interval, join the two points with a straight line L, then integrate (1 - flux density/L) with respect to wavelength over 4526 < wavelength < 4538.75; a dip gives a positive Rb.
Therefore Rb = 2.92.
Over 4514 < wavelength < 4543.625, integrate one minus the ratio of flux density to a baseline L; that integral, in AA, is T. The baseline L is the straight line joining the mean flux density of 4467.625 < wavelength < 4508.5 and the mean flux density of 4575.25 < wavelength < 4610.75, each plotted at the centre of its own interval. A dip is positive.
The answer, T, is 3.6 AA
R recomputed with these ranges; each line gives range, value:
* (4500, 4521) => 16.7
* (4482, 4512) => 16.3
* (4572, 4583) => 17.8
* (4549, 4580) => 18.1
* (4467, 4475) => 15.7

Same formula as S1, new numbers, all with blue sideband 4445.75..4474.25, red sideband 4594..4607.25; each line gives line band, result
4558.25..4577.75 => -2.38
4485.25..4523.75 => -4.02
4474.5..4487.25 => -1.45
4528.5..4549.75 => 1.98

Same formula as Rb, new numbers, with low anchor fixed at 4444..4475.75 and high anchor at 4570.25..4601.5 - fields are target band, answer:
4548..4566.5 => -0.8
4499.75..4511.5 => -1.9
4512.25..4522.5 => -0.3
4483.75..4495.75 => -1.5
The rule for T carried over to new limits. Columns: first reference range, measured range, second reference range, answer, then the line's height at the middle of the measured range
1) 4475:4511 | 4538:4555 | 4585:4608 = 0.5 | 17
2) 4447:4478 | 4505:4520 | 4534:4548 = -2.2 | 14.4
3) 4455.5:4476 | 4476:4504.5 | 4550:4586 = -2.5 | 14.5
